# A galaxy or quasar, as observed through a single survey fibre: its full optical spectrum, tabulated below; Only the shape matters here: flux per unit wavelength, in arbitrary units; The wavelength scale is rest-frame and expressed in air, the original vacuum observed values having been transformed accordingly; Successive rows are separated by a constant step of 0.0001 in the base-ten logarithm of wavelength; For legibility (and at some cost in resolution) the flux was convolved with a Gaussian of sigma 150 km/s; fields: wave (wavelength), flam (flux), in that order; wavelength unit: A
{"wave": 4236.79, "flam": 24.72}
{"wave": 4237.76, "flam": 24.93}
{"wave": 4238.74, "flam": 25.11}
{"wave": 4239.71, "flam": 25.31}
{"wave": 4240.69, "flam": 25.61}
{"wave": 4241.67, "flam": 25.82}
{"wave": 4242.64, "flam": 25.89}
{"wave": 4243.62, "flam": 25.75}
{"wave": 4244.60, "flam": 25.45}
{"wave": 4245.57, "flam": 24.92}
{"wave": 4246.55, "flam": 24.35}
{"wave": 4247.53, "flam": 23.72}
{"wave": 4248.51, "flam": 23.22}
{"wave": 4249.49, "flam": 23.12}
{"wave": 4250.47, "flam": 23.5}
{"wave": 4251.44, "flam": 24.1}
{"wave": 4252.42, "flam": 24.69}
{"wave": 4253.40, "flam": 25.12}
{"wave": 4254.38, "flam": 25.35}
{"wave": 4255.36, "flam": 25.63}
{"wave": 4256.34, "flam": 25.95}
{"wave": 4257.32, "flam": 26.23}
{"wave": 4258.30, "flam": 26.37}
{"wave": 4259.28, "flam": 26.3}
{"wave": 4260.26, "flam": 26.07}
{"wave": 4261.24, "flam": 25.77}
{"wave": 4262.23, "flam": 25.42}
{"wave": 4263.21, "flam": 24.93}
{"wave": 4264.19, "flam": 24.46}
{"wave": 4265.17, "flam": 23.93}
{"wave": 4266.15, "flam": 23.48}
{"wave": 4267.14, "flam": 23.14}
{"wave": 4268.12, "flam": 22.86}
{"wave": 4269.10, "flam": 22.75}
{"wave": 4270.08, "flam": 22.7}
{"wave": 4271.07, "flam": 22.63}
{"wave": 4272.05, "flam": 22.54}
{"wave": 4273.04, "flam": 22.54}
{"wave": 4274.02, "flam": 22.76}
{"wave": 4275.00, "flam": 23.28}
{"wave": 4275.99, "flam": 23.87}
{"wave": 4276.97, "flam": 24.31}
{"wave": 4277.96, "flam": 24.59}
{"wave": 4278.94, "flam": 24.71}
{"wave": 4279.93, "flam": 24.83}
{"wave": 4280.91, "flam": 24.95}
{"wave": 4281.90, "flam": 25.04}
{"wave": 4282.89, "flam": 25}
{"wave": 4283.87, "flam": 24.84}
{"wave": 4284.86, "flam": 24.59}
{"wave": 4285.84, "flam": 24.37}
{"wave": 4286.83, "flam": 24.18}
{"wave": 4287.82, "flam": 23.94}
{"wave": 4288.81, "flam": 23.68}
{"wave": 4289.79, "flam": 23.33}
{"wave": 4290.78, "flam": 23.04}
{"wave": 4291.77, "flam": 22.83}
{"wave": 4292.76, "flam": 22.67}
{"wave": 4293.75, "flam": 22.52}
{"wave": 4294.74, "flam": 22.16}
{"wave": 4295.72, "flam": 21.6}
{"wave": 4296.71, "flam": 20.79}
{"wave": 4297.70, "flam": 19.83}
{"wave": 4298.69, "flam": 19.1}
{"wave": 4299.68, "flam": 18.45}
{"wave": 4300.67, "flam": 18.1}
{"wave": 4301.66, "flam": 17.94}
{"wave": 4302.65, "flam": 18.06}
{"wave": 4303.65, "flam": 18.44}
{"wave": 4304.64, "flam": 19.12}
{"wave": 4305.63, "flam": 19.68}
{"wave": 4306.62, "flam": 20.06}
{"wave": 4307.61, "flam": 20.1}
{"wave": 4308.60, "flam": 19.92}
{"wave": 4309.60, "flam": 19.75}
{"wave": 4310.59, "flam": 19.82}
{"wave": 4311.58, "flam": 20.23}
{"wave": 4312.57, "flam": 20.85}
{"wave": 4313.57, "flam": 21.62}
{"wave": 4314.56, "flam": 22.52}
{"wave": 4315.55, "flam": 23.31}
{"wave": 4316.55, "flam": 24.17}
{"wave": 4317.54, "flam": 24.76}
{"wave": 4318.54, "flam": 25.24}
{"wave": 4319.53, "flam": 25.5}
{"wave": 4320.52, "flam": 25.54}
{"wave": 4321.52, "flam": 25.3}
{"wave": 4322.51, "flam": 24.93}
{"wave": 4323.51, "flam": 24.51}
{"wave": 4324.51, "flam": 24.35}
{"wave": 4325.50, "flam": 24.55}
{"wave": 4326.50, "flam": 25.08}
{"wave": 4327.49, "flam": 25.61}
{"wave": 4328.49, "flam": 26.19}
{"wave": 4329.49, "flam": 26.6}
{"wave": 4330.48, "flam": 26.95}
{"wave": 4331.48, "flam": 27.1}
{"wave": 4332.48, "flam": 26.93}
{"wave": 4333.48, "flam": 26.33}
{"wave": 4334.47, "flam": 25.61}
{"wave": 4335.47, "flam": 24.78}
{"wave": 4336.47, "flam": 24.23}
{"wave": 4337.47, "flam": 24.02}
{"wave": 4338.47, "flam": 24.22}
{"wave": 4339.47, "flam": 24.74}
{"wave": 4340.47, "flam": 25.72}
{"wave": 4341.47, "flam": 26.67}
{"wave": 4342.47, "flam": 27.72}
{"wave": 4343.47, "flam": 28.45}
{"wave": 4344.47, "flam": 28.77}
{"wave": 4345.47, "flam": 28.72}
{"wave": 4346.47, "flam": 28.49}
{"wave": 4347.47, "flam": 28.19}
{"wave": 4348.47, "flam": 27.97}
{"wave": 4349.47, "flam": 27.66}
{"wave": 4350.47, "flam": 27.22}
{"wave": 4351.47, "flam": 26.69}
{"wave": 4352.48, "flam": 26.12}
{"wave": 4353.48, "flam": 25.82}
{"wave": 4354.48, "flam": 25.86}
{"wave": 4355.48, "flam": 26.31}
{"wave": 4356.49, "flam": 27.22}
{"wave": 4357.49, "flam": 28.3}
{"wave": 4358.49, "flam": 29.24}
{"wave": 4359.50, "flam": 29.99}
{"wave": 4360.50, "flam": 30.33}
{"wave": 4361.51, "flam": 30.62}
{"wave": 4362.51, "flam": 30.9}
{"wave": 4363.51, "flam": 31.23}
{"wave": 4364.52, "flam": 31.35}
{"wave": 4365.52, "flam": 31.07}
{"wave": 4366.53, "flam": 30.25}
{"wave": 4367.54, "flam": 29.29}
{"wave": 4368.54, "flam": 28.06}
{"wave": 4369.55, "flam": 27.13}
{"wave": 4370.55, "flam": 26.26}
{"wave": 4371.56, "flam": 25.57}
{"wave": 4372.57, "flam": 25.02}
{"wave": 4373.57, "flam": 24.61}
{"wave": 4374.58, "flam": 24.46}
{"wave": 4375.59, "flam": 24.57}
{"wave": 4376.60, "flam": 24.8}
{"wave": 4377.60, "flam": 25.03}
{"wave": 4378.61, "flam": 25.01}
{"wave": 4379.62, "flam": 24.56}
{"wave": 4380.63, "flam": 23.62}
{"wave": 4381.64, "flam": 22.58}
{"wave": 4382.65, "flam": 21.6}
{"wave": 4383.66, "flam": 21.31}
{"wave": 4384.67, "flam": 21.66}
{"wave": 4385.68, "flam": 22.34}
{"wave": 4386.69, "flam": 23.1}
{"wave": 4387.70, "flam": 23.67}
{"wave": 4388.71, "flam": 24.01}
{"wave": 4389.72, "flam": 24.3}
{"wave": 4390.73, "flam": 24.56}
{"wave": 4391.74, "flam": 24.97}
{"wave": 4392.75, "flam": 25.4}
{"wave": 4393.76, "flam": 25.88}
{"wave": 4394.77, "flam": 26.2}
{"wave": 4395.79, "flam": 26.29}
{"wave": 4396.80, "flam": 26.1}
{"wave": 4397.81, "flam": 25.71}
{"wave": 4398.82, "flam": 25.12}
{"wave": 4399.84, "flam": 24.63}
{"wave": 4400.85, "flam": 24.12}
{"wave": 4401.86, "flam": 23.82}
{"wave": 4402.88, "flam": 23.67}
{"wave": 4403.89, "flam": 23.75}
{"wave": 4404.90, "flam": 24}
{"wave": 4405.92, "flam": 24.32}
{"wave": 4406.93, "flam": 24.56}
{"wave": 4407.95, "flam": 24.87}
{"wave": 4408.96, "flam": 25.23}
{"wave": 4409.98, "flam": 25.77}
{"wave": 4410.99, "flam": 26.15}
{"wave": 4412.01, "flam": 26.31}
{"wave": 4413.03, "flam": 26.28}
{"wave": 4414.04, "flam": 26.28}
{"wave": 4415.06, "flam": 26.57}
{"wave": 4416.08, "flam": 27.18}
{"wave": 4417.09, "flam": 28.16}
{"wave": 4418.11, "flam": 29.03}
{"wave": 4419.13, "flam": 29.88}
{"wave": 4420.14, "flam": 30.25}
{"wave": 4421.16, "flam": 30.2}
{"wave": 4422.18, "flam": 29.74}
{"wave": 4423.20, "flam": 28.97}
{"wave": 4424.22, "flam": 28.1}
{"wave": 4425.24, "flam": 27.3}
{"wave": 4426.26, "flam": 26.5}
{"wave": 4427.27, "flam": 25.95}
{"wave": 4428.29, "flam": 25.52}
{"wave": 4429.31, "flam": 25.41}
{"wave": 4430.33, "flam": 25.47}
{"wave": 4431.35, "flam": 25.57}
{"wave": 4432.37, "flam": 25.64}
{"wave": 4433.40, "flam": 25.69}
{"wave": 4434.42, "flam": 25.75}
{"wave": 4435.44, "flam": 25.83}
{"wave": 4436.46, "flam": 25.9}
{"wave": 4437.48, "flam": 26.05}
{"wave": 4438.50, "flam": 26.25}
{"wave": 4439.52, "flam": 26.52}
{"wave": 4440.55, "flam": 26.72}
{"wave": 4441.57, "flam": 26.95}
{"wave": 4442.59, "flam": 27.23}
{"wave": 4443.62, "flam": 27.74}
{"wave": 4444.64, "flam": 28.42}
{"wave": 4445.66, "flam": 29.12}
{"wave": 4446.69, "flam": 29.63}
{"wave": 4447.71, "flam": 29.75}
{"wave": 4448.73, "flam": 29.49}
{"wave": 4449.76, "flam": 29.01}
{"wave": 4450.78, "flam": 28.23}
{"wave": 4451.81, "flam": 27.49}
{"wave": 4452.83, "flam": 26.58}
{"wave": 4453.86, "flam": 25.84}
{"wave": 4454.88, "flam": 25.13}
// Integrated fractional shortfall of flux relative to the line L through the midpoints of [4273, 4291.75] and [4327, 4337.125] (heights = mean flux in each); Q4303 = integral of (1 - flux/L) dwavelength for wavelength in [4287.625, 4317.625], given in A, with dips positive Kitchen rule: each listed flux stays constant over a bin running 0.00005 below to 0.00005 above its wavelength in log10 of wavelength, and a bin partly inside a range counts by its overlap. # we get 4.7 A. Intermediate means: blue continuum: 24.1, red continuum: 26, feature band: 21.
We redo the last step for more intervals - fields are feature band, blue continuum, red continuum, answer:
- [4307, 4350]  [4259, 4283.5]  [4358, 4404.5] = 0.1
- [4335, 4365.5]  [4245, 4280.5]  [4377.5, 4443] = -3.1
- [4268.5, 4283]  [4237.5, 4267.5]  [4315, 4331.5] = 0.8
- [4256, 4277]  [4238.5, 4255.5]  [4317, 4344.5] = 0.7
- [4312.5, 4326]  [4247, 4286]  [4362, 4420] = 0.4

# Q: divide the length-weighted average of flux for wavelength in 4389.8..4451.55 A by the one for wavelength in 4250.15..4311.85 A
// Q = 1.16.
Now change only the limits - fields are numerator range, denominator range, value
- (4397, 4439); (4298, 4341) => 1.14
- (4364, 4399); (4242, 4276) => 1.04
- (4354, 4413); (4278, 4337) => 1.12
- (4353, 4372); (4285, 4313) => 1.37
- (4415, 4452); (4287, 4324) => 1.27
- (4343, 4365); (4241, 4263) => 1.13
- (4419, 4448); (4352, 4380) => 0.99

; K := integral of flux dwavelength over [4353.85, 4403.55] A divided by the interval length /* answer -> 25.9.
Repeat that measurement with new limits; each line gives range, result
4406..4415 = 25.7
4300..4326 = 21.8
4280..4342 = 23.2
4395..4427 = 26.4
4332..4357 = 26.6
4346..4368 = 28.6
